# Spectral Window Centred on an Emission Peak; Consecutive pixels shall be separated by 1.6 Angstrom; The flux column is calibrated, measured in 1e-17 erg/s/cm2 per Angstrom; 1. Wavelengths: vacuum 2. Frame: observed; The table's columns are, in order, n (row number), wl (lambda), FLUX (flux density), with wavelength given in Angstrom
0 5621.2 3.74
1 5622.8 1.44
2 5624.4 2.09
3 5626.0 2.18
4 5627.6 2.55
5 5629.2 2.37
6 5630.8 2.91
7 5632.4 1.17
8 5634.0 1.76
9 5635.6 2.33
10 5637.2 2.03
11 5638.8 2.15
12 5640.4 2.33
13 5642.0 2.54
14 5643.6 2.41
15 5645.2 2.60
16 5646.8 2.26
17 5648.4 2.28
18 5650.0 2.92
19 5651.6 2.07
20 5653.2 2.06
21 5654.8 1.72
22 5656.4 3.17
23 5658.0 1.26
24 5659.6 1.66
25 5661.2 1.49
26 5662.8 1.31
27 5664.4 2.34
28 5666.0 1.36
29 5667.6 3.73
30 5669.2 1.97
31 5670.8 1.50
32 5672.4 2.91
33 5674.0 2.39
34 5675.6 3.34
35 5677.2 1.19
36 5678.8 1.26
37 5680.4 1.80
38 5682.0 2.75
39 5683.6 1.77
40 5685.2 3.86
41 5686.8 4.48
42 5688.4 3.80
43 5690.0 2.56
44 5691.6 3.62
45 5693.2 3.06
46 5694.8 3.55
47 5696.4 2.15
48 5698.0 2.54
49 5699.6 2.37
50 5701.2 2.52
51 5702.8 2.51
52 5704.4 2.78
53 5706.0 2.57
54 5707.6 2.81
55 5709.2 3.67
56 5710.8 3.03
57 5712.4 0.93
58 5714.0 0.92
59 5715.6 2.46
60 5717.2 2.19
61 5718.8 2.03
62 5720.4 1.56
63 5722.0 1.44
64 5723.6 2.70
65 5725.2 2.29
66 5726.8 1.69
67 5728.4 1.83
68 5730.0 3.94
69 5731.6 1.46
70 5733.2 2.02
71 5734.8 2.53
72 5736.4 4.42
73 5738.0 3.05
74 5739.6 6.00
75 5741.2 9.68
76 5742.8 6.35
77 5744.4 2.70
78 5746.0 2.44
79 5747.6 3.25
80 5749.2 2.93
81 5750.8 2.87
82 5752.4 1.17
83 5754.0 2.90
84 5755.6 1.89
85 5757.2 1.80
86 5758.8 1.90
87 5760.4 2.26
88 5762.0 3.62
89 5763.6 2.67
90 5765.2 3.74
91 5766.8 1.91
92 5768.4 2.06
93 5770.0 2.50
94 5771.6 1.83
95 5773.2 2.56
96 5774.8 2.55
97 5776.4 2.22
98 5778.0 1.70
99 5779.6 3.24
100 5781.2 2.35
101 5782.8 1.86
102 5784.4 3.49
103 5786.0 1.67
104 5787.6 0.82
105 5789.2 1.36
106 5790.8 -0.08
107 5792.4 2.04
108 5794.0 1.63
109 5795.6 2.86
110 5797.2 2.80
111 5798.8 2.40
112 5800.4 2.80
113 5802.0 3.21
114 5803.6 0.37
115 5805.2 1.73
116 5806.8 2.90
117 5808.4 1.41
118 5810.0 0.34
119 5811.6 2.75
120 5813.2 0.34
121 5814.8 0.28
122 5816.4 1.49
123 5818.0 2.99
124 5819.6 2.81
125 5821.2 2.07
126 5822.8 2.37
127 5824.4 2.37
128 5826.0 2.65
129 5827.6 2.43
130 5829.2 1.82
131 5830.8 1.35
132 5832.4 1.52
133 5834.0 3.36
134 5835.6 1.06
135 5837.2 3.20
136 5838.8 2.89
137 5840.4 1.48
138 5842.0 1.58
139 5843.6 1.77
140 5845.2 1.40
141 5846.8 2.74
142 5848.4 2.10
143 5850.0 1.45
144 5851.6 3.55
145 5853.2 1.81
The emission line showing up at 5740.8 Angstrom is [O III] 5007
